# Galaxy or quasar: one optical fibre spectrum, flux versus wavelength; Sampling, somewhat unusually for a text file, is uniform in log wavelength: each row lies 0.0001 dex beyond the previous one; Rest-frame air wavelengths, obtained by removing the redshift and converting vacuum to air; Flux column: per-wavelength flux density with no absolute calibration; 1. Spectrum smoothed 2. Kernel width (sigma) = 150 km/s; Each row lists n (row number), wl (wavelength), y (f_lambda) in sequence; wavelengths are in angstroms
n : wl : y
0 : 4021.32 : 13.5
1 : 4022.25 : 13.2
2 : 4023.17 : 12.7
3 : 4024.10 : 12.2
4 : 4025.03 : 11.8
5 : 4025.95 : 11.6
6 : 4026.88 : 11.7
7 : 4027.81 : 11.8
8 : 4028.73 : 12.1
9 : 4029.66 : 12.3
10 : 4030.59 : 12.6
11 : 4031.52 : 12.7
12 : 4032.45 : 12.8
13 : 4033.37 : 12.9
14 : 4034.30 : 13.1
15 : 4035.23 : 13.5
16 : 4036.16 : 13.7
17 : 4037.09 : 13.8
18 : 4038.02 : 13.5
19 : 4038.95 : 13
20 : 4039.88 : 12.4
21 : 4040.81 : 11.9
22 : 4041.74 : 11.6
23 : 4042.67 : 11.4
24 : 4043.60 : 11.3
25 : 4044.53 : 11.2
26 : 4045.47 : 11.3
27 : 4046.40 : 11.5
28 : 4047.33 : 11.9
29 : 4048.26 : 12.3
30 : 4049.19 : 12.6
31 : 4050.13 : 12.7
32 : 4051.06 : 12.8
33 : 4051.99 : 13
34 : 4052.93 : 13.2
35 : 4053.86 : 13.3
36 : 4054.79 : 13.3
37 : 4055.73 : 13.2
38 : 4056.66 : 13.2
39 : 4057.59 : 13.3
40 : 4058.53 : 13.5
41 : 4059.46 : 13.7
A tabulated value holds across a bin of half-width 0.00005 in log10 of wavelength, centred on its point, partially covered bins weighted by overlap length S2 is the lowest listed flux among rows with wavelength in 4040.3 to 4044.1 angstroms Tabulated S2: 11.3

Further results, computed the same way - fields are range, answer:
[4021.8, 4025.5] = 11.8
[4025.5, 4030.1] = 11.6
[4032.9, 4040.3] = 12.4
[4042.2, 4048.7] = 11.2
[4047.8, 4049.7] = 12.3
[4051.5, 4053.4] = 13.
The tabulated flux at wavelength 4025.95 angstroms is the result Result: 11.6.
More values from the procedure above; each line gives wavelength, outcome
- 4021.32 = 13.5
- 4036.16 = 13.7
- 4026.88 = 11.7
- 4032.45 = 12.8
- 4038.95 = 13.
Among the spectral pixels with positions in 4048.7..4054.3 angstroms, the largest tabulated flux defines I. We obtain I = 13.3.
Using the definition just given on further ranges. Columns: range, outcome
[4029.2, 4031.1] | 12.6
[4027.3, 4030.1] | 12.3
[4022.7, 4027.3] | 12.7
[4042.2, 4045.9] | 11.4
